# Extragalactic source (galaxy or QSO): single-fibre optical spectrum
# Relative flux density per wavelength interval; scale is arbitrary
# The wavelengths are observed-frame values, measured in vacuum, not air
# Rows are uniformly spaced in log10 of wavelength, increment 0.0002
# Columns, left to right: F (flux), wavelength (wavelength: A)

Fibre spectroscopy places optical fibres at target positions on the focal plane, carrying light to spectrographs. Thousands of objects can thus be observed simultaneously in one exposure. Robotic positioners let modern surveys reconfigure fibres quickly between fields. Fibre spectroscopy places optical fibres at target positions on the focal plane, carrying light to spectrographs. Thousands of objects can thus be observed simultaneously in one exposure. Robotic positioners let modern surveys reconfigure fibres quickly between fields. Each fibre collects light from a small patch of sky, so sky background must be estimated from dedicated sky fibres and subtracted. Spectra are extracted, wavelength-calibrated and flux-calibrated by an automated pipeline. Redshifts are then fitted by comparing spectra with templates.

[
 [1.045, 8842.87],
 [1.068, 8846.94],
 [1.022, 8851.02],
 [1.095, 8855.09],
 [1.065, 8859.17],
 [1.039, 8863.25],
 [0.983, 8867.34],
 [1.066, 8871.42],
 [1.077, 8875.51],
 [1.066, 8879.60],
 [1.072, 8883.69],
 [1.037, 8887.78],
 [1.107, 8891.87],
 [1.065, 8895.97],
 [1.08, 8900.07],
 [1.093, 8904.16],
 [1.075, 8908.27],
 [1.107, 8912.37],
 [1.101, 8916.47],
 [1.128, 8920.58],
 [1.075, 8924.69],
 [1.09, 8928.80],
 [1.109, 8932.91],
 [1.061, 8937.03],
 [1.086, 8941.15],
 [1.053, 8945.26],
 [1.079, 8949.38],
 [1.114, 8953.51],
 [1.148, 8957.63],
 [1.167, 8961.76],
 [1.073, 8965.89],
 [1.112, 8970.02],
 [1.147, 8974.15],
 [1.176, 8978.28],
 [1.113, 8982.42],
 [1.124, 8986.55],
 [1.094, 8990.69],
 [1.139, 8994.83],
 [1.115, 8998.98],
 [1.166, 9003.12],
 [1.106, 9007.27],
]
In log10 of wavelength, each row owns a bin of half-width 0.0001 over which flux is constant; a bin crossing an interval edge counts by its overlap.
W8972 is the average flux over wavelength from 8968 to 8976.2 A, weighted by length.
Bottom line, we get 1.13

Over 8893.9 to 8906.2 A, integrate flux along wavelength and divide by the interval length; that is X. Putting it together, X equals 1.08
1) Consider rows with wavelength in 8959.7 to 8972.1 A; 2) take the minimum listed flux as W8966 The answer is 1.073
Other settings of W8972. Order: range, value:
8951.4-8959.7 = 1.13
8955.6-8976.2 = 1.13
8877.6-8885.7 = 1.07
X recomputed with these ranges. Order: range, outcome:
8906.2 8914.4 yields 1.09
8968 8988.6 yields 1.13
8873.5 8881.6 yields 1.07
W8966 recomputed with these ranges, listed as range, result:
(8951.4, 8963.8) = 1.114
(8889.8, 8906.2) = 1.065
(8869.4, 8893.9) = 1.037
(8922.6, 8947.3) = 1.053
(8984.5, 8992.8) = 1.094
